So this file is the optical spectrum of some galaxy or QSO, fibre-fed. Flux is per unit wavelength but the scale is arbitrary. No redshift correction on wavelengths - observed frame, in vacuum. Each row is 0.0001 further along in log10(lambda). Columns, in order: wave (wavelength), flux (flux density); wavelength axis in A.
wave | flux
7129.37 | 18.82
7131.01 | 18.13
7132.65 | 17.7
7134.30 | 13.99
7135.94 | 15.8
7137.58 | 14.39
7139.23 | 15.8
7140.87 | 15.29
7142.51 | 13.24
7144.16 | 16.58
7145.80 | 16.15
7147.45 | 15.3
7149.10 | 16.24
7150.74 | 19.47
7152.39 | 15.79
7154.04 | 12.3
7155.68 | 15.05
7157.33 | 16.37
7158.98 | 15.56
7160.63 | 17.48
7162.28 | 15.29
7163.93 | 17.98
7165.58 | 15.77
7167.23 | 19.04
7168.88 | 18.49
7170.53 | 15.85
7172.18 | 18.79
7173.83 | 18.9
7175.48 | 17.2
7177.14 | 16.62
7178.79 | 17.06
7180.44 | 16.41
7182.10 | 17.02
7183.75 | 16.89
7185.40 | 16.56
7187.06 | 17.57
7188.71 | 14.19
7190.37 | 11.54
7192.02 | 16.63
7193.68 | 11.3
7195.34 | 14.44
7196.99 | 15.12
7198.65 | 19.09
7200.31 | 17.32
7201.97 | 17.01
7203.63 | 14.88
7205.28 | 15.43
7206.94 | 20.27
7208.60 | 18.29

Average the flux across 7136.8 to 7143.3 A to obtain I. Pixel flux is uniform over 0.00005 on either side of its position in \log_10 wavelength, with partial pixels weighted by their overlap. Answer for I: 14.7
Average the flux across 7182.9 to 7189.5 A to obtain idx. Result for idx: 16.3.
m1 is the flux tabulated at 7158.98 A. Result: 15.56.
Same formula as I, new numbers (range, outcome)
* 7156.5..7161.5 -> 16.4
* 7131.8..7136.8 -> 15.8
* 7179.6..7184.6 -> 16.8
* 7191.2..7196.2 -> 14.1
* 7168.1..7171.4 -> 17.2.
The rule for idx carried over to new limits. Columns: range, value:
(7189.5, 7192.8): 14.1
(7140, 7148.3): 15.3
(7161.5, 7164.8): 16.6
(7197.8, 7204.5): 17.1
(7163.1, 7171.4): 17.4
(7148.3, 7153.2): 17.2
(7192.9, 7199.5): 15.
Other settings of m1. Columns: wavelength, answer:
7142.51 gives 13.24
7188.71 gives 14.19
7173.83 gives 18.9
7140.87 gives 15.29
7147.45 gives 15.3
